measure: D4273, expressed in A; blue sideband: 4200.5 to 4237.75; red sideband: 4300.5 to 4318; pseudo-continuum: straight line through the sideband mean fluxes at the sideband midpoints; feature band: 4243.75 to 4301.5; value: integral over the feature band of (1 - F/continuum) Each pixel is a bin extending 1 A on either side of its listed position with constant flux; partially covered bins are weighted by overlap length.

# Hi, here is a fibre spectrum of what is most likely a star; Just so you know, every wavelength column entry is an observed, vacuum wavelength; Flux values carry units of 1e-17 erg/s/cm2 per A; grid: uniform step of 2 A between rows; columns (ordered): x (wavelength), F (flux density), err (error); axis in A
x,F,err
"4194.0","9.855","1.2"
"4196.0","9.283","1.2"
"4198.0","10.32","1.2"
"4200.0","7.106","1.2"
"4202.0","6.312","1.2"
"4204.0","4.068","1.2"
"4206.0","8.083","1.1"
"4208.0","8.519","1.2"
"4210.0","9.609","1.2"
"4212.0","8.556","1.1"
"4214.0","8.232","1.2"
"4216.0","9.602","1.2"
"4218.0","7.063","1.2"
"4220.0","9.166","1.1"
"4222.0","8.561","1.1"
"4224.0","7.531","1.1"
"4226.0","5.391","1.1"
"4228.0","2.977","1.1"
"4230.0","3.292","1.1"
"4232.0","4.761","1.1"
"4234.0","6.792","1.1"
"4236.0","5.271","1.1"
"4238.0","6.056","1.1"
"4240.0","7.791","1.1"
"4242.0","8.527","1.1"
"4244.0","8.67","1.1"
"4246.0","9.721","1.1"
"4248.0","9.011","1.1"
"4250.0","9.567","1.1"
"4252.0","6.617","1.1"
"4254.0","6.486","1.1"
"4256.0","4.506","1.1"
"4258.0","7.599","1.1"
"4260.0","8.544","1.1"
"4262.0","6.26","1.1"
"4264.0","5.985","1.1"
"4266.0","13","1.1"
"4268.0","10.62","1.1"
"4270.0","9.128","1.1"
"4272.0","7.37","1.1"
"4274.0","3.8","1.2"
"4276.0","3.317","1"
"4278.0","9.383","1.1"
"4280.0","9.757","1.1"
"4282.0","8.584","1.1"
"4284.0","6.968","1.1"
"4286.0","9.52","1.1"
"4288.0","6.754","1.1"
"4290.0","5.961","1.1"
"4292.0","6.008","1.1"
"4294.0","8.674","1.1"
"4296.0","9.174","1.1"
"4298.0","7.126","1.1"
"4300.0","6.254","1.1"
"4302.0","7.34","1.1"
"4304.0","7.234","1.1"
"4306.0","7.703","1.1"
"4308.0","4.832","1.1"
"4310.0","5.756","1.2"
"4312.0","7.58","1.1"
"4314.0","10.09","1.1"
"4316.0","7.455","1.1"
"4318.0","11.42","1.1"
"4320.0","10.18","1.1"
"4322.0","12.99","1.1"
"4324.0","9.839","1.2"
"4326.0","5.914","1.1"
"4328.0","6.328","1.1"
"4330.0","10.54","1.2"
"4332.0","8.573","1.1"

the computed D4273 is -4.1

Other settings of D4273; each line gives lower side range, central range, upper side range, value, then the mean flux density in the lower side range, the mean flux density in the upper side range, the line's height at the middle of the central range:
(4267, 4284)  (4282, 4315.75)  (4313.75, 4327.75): 4.9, 7.7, 9.5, 8.63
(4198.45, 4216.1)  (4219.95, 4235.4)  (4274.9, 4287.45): 3.9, 7.77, 7.85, 7.79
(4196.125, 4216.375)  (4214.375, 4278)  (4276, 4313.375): 4.2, 8.05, 7.39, 7.75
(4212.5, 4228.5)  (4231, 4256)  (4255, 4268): 1.3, 7.49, 7.88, 7.71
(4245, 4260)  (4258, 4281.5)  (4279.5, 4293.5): -0.8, 7.7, 7.61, 7.66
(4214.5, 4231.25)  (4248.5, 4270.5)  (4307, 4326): -1.5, 6.71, 8.75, 7.51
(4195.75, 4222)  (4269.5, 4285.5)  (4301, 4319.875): 1.3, 8.13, 7.83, 7.93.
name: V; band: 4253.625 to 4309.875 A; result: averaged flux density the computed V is 7.41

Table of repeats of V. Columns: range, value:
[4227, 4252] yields 6.86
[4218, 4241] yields 6.18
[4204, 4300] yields 7.48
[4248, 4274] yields 7.85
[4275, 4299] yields 7.6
